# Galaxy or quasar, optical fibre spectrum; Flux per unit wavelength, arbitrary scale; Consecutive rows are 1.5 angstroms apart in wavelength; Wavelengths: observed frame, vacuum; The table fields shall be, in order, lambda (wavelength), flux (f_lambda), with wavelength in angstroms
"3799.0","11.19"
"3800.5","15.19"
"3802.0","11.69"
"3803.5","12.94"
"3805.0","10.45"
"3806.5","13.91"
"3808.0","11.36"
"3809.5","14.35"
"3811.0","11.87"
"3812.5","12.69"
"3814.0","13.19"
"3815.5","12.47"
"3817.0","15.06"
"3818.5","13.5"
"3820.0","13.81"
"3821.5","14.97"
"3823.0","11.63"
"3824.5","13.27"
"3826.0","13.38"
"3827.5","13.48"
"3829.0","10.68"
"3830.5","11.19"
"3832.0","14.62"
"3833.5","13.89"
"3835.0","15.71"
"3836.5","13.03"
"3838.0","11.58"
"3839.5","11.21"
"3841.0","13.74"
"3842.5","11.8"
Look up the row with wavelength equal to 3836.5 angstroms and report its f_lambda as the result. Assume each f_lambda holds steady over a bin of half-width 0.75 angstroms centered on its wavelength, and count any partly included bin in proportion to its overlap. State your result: 13.03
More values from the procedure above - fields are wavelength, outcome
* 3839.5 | 11.21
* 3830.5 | 11.19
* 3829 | 10.68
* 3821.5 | 14.97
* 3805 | 10.45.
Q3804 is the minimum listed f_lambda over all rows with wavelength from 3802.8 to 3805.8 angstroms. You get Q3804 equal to 10.45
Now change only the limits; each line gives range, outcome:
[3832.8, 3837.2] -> 13.03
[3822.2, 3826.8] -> 11.63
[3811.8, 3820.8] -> 12.47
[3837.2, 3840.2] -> 11.21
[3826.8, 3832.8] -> 10.68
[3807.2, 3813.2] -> 11.36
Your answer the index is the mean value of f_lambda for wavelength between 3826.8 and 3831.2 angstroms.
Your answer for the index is 11.8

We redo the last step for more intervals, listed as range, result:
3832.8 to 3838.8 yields 13.5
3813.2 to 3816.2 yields 12.8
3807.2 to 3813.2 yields 12.6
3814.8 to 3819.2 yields 13.7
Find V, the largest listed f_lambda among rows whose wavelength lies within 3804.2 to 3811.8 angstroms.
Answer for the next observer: 14.35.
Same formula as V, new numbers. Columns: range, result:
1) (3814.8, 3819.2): 15.06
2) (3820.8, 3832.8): 14.97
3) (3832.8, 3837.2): 15.71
